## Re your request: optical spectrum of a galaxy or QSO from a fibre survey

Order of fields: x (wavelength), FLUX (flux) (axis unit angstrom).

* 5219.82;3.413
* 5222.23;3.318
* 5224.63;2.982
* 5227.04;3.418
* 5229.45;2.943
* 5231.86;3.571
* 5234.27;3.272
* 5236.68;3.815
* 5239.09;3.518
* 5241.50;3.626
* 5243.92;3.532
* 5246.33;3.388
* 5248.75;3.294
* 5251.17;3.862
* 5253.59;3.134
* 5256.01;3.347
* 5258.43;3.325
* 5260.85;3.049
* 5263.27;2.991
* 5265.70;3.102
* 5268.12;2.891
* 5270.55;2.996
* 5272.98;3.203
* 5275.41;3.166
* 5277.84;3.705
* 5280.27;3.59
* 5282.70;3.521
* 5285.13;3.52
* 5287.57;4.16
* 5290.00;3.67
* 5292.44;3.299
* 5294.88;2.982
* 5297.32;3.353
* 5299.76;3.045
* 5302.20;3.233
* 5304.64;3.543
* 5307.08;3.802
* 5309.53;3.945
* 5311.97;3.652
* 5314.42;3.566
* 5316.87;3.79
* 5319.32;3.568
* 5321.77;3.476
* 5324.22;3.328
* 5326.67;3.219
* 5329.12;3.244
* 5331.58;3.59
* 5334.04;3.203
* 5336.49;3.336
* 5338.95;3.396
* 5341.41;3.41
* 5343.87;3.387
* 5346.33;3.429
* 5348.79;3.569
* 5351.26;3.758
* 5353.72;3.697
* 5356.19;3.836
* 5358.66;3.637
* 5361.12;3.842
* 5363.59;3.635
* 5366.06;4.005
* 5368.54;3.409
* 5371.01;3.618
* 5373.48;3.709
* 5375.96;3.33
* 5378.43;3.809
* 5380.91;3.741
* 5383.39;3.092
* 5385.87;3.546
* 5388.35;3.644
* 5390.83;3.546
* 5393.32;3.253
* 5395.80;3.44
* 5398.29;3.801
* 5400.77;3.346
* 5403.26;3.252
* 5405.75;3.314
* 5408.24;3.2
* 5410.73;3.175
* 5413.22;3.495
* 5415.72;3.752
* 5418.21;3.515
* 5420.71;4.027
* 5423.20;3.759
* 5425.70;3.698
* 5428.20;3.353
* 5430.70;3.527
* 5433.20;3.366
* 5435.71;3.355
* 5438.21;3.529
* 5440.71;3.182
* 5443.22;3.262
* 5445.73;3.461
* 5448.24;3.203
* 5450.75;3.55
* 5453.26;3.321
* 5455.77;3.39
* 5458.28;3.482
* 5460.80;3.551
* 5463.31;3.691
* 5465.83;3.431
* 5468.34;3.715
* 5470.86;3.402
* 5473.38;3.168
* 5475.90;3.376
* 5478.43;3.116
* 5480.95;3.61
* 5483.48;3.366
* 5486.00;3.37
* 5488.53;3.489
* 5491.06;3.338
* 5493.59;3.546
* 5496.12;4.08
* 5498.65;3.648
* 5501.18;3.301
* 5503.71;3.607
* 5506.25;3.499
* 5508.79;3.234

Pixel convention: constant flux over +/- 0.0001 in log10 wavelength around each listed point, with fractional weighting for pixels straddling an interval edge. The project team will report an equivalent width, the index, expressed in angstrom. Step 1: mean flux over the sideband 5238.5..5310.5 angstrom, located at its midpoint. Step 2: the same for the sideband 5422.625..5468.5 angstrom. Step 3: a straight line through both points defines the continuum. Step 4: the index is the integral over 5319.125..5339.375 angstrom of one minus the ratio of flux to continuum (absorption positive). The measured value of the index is 0.29 angstrom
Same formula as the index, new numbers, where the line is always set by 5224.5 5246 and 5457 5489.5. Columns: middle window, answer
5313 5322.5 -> -0.5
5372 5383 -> -0.5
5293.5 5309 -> 0.4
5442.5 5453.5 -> 0.2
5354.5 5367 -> -1.3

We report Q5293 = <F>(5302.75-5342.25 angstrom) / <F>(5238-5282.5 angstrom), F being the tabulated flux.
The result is 1.05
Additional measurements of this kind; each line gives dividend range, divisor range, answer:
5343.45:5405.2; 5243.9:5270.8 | 1.10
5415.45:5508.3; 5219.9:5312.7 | 1.03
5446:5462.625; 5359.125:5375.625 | 0.93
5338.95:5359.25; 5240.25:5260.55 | 1.05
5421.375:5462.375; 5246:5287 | 1.04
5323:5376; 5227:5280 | 1.06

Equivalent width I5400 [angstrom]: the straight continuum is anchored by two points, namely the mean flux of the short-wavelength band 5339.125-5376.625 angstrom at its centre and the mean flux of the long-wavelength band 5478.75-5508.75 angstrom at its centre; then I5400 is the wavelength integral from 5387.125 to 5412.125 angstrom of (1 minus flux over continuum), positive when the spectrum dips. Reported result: 1.3 angstrom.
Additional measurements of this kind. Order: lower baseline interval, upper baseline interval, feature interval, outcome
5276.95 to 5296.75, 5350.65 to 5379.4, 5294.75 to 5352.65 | 2.45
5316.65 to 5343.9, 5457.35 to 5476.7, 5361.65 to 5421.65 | -1.62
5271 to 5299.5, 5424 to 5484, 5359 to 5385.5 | -1.42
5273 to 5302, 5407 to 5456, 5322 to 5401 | -1.82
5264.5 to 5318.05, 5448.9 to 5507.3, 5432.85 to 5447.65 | 0.51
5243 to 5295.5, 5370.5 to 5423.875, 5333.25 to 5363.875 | -0.87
